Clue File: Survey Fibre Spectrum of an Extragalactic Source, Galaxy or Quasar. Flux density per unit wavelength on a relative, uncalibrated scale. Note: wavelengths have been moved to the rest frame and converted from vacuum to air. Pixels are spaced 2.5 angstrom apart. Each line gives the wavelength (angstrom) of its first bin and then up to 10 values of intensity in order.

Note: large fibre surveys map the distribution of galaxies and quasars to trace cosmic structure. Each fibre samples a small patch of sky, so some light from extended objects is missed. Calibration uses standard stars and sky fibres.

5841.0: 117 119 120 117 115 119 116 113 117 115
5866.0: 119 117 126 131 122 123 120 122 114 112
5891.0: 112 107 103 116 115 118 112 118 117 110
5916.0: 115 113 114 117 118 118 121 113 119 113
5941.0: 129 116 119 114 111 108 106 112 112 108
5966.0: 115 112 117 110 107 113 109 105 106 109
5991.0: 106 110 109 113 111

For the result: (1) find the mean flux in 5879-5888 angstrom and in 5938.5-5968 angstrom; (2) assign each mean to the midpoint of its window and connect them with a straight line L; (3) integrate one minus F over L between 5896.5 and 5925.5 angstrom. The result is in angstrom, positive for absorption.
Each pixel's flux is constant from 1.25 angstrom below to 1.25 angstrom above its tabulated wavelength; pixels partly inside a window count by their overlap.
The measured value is 0.4 angstrom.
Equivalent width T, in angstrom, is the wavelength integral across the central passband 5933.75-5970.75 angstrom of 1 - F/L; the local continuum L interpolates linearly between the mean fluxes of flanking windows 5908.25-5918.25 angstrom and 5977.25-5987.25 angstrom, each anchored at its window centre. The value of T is -1.0 angstrom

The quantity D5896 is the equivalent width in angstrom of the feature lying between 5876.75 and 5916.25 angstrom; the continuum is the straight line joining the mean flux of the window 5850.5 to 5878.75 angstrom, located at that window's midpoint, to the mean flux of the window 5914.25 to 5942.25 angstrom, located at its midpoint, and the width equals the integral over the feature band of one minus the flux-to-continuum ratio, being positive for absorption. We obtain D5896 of 1.19 angstrom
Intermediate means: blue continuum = 119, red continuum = 117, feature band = 115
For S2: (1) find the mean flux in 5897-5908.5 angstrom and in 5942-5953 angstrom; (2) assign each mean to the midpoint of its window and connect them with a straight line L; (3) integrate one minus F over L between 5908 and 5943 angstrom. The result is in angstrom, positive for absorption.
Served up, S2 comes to -0.5 angstrom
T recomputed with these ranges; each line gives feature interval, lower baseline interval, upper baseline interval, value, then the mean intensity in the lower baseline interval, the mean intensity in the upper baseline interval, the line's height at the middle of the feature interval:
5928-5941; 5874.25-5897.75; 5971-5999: -0.65 angstrom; 115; 109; 112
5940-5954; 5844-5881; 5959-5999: -0.47 angstrom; 119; 110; 113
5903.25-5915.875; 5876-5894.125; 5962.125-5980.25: 0.04 angstrom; 116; 112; 115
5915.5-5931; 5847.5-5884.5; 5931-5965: -0.08 angstrom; 119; 114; 116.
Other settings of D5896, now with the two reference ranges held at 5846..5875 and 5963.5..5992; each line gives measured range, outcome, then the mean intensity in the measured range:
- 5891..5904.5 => 0.5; 112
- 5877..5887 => -0.2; 120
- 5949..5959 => 0.2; 109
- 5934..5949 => -0.8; 118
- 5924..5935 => -0.4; 118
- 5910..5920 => 0.1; 114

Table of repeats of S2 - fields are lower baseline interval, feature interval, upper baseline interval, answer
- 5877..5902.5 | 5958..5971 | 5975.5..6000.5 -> -0.2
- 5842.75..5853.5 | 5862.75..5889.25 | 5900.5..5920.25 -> -0.9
